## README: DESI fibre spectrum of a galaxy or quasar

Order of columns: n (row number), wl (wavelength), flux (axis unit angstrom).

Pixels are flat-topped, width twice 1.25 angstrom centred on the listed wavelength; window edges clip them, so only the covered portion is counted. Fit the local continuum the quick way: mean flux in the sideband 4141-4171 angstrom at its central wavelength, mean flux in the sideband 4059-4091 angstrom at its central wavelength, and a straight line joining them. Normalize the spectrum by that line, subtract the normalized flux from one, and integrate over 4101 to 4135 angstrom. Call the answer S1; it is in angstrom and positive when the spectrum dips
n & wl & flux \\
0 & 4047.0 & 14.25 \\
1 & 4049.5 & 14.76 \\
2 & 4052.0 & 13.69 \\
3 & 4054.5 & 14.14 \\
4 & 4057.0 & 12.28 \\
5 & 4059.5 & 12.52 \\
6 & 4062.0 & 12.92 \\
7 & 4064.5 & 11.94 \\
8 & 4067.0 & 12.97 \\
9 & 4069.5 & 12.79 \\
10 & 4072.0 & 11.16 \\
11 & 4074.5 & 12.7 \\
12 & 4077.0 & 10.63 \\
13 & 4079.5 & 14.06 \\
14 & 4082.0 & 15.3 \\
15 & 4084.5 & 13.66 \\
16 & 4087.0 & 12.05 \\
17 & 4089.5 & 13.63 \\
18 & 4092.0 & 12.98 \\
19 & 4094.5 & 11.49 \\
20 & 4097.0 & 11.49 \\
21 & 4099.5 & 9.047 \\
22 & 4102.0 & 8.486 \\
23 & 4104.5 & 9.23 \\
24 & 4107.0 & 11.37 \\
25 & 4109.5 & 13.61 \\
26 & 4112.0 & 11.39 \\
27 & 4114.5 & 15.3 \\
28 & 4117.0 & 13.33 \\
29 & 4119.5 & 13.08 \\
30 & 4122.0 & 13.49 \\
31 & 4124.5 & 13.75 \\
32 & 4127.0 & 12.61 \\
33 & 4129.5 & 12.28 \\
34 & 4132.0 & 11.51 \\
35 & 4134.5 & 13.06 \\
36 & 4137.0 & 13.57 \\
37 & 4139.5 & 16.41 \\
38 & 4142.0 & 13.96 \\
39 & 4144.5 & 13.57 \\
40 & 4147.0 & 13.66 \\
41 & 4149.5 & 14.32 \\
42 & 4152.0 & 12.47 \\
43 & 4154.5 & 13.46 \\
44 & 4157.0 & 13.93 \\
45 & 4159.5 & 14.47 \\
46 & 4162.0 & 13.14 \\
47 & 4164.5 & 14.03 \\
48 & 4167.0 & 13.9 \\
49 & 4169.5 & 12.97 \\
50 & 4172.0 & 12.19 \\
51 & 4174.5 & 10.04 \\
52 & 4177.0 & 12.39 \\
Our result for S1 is 2.4 angstrom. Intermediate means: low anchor 12.8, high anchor 13.6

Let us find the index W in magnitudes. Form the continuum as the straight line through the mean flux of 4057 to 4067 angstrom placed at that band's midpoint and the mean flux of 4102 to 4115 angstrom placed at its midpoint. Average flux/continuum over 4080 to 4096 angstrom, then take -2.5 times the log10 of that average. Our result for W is -0.10 mag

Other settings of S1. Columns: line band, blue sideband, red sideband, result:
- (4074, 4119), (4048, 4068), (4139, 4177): 3.5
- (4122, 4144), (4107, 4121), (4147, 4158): -0.1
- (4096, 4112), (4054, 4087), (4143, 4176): 2.9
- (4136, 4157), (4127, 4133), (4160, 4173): -2.2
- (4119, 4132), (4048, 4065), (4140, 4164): 0.7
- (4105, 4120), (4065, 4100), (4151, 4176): -0.1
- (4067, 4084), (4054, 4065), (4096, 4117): -0.8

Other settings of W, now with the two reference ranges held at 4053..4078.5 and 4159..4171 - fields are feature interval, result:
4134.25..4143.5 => -0.082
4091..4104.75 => 0.216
